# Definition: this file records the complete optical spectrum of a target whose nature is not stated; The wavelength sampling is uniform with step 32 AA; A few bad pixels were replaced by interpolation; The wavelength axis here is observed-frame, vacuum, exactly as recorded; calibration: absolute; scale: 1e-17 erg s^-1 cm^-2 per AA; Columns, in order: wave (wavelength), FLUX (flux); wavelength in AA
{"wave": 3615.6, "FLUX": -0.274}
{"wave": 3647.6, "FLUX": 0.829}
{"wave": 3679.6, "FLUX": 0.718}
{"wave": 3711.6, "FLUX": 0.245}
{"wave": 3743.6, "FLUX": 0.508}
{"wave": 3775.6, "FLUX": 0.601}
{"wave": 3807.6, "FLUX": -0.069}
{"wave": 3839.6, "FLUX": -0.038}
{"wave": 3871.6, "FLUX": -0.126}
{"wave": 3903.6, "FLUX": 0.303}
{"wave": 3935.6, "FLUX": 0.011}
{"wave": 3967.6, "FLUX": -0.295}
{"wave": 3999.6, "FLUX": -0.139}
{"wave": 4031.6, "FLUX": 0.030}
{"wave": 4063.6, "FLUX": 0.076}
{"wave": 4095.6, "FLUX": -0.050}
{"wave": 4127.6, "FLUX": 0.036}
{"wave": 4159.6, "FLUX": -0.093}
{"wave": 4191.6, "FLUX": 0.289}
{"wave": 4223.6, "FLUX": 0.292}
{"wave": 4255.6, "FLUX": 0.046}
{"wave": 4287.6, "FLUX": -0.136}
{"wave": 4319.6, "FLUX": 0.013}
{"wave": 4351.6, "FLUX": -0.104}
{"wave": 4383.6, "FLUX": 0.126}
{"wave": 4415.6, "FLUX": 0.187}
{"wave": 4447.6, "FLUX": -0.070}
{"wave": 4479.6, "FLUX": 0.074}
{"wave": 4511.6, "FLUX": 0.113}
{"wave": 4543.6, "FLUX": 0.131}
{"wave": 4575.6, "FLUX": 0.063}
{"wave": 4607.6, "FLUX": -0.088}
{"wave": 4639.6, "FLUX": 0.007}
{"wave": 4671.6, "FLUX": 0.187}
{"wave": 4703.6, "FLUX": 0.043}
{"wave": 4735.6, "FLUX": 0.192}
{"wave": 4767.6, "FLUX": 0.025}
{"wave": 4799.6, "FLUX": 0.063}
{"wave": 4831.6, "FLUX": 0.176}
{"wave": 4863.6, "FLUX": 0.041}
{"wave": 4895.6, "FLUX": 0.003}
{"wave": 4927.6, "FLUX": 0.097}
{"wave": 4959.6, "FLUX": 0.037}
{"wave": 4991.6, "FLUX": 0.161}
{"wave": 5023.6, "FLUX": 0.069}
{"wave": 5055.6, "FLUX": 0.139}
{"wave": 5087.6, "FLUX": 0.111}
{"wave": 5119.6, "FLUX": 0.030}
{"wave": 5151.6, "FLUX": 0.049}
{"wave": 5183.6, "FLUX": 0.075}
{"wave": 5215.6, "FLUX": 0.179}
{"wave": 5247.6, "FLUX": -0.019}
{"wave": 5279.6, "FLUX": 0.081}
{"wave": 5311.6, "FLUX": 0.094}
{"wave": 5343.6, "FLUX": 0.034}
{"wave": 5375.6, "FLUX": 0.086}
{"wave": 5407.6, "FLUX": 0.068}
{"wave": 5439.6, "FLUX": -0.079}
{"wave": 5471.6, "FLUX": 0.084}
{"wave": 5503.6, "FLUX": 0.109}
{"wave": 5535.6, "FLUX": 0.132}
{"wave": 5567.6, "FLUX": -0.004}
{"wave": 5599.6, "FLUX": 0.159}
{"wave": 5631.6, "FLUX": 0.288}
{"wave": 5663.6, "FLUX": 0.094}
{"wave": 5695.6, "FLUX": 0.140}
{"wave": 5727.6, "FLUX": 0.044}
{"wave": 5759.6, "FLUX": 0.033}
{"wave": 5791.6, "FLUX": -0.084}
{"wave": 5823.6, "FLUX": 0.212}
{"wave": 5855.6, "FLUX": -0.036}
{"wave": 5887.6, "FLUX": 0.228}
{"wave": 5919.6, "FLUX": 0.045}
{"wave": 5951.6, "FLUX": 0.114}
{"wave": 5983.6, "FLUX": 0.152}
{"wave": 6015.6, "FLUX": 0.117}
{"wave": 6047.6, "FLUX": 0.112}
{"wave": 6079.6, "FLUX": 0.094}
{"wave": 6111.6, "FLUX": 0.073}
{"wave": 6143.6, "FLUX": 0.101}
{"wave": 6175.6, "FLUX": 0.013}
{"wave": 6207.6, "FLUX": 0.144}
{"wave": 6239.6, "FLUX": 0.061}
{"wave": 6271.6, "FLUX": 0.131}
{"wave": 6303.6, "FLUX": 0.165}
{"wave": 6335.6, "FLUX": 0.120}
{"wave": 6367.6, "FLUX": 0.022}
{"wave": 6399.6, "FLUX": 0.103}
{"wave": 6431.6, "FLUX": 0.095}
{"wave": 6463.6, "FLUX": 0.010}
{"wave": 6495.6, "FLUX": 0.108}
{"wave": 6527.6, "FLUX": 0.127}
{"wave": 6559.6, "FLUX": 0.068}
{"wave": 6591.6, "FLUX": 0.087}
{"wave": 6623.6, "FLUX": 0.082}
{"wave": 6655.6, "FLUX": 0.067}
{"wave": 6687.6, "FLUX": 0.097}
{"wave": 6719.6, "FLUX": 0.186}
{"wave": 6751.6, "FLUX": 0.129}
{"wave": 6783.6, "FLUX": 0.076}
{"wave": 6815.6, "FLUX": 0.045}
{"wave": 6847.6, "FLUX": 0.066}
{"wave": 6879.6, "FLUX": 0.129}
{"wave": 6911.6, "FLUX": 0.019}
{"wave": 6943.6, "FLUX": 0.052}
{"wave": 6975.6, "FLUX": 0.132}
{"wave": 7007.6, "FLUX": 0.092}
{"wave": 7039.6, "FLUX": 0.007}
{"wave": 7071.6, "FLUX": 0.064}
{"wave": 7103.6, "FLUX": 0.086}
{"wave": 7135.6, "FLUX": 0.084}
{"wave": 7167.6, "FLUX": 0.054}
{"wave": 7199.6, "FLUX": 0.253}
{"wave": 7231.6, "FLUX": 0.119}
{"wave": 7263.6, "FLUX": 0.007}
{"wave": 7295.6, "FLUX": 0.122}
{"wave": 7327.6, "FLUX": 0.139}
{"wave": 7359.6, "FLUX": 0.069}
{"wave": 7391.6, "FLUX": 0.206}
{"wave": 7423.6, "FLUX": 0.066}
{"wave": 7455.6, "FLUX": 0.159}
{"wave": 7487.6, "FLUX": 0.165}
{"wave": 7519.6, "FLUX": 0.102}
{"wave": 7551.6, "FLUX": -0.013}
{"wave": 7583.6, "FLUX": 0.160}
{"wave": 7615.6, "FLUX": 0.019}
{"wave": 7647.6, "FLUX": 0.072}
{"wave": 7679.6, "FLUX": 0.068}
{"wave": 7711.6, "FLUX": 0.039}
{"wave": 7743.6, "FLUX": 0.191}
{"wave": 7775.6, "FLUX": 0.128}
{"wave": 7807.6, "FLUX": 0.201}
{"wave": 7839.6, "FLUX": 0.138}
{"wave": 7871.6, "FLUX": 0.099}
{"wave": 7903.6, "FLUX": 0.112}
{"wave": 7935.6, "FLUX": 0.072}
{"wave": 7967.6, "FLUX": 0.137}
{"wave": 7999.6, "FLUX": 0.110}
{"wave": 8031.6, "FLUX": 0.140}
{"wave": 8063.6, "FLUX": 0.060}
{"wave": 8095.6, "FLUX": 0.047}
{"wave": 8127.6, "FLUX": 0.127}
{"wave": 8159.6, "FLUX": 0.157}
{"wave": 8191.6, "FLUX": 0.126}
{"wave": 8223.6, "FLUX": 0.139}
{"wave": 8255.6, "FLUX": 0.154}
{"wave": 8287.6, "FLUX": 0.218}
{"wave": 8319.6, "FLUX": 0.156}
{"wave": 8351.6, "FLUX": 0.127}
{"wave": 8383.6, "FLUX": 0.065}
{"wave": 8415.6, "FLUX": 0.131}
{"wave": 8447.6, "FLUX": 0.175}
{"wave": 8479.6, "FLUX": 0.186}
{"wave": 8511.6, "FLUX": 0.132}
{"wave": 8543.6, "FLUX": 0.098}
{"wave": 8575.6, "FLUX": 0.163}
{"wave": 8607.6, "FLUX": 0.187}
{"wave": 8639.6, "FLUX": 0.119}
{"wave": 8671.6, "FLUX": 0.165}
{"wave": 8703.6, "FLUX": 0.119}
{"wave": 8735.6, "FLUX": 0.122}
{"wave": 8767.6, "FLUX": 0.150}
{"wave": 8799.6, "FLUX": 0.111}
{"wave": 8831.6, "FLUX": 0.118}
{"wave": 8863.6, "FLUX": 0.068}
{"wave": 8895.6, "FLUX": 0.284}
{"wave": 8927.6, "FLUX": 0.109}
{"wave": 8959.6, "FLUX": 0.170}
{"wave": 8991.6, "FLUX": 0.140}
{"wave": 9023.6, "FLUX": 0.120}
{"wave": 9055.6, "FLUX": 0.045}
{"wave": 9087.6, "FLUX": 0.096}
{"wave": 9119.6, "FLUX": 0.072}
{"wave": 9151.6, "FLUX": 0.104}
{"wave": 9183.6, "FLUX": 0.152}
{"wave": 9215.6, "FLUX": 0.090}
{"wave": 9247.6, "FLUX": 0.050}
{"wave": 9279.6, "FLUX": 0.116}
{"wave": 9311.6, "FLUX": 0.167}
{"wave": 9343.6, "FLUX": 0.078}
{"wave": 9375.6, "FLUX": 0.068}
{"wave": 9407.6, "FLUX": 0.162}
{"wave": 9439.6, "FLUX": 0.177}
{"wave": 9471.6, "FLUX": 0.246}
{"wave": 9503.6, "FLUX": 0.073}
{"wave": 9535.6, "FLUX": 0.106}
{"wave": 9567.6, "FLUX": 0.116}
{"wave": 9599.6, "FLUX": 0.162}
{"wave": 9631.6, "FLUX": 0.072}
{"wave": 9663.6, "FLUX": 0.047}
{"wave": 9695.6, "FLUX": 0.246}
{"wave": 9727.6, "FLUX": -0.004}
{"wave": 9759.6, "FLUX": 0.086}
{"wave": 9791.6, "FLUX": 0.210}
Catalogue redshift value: 0.934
